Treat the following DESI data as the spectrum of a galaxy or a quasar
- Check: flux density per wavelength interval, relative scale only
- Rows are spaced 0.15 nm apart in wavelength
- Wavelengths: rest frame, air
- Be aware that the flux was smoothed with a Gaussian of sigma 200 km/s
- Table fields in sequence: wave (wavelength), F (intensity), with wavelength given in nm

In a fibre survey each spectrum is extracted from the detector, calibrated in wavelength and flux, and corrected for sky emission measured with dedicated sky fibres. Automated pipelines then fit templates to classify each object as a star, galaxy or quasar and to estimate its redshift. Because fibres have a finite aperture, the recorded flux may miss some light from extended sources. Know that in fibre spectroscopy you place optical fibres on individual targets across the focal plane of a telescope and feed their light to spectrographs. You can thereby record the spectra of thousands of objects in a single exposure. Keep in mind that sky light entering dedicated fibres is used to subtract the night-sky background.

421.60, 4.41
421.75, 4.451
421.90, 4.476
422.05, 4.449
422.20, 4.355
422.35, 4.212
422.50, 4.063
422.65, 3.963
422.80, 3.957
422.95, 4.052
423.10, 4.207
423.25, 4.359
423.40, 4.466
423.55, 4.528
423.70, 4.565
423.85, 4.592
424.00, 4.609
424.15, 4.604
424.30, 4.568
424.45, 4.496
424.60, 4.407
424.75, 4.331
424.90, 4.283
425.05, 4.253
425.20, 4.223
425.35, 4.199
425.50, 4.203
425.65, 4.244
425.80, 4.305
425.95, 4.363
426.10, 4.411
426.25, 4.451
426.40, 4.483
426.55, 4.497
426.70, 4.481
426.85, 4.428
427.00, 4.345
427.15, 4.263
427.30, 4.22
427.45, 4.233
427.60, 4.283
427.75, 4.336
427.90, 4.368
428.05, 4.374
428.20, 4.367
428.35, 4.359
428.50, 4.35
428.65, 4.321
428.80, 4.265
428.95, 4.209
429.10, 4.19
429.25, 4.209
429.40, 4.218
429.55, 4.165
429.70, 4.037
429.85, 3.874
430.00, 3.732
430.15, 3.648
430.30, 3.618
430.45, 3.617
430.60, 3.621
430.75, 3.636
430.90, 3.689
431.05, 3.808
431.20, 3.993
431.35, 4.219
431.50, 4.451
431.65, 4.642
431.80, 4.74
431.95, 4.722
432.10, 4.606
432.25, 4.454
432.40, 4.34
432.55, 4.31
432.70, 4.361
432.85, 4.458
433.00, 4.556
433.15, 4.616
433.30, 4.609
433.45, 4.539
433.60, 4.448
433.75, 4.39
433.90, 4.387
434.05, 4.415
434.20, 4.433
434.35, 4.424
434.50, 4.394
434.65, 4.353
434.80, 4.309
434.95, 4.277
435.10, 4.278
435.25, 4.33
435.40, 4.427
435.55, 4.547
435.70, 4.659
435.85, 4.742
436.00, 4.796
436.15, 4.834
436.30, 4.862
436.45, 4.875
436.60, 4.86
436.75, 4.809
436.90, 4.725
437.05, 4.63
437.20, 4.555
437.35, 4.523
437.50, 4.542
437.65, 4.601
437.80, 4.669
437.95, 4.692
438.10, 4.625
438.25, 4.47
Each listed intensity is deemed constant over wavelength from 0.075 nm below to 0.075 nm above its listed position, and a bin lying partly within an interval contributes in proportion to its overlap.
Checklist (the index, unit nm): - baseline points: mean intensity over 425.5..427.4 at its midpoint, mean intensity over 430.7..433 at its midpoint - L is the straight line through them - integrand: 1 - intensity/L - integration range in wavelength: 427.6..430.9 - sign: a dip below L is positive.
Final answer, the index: 0.205 nm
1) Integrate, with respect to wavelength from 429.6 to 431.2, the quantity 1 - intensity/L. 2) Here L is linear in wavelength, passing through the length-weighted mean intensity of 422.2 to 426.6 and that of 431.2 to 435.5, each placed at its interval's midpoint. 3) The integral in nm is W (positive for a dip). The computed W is 0.24 nm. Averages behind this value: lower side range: 4.34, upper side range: 4.44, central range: 3.75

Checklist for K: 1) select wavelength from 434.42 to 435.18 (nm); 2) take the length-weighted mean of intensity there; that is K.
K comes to 4.32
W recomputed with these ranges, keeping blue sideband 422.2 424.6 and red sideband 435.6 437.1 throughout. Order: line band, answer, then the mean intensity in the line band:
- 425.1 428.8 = 0.11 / 4.34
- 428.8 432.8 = 0.41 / 4.12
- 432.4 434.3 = 0.09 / 4.45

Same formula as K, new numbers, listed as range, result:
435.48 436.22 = 4.72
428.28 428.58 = 4.35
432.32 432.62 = 4.33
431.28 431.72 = 4.44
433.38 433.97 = 4.44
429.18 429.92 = 4.1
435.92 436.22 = 4.81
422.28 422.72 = 4.08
